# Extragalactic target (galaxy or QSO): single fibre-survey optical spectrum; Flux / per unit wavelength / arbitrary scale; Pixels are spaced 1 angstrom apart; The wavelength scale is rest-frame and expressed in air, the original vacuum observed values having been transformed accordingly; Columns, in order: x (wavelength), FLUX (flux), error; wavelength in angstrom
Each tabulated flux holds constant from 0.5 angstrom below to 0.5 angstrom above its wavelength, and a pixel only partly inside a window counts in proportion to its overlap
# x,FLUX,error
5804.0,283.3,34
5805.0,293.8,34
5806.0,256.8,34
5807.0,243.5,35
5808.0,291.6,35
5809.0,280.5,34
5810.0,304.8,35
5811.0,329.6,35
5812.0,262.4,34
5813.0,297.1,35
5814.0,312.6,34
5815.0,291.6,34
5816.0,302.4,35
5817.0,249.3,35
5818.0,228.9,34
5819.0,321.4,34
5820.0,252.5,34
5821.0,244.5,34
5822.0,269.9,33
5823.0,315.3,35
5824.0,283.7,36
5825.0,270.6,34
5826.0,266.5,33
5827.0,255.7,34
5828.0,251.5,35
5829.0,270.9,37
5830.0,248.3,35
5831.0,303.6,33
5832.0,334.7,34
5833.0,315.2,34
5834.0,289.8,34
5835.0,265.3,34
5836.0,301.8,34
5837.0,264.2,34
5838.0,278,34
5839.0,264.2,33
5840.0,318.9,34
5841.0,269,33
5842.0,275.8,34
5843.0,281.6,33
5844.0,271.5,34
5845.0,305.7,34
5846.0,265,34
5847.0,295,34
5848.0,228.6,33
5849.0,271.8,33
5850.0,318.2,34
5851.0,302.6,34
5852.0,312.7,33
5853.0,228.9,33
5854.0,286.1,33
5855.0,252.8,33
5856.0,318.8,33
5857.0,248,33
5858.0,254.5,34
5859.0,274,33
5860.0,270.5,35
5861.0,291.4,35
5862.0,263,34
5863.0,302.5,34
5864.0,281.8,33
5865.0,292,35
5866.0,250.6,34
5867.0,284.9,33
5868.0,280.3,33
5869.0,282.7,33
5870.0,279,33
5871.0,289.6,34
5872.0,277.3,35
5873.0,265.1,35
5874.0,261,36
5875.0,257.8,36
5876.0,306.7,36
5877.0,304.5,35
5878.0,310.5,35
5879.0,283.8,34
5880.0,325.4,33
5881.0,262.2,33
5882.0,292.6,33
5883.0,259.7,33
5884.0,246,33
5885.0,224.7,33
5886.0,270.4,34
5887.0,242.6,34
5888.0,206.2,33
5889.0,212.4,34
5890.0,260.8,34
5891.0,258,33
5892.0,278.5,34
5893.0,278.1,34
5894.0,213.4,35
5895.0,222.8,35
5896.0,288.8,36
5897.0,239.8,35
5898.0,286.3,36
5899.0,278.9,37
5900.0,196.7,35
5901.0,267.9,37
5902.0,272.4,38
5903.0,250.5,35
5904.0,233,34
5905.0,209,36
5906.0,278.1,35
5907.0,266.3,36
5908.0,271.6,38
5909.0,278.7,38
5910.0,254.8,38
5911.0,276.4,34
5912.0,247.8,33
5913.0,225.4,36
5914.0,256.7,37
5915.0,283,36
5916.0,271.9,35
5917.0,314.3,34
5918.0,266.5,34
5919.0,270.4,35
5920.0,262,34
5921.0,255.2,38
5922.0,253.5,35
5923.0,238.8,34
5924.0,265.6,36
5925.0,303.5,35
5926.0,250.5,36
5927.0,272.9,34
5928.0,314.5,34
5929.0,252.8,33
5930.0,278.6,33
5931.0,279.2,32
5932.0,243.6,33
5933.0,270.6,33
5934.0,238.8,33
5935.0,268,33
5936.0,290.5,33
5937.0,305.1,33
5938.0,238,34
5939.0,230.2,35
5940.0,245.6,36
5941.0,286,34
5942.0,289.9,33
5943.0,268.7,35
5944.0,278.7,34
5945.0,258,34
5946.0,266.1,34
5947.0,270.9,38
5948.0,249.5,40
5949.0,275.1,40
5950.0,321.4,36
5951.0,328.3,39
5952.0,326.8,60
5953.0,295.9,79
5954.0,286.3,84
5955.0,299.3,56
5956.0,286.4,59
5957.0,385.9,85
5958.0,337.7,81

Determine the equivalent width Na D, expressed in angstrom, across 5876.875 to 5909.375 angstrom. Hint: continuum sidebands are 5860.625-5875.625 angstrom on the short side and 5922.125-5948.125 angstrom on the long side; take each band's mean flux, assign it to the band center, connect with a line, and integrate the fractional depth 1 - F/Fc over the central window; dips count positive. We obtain 1.74 angstrom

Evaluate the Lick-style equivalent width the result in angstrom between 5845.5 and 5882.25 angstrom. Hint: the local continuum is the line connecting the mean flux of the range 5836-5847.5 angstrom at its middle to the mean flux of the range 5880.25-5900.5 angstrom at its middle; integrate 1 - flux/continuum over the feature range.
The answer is -1.7 angstrom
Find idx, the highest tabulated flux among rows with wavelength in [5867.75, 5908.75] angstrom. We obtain 325.4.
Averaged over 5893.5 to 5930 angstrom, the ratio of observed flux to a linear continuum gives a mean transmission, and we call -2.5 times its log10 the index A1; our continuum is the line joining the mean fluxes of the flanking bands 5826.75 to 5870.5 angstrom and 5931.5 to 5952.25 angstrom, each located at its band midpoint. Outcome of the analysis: 0.06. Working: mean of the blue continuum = 280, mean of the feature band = 261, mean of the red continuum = 273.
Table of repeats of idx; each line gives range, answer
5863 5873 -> 302.5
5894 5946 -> 314.5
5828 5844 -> 334.7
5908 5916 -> 283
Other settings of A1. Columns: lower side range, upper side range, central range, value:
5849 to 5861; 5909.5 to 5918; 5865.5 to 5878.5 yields -0.02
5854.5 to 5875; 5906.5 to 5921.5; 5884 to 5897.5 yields 0.11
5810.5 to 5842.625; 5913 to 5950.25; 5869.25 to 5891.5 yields 0.03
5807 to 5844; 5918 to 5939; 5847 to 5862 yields 0.01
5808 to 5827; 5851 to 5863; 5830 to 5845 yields -0.03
